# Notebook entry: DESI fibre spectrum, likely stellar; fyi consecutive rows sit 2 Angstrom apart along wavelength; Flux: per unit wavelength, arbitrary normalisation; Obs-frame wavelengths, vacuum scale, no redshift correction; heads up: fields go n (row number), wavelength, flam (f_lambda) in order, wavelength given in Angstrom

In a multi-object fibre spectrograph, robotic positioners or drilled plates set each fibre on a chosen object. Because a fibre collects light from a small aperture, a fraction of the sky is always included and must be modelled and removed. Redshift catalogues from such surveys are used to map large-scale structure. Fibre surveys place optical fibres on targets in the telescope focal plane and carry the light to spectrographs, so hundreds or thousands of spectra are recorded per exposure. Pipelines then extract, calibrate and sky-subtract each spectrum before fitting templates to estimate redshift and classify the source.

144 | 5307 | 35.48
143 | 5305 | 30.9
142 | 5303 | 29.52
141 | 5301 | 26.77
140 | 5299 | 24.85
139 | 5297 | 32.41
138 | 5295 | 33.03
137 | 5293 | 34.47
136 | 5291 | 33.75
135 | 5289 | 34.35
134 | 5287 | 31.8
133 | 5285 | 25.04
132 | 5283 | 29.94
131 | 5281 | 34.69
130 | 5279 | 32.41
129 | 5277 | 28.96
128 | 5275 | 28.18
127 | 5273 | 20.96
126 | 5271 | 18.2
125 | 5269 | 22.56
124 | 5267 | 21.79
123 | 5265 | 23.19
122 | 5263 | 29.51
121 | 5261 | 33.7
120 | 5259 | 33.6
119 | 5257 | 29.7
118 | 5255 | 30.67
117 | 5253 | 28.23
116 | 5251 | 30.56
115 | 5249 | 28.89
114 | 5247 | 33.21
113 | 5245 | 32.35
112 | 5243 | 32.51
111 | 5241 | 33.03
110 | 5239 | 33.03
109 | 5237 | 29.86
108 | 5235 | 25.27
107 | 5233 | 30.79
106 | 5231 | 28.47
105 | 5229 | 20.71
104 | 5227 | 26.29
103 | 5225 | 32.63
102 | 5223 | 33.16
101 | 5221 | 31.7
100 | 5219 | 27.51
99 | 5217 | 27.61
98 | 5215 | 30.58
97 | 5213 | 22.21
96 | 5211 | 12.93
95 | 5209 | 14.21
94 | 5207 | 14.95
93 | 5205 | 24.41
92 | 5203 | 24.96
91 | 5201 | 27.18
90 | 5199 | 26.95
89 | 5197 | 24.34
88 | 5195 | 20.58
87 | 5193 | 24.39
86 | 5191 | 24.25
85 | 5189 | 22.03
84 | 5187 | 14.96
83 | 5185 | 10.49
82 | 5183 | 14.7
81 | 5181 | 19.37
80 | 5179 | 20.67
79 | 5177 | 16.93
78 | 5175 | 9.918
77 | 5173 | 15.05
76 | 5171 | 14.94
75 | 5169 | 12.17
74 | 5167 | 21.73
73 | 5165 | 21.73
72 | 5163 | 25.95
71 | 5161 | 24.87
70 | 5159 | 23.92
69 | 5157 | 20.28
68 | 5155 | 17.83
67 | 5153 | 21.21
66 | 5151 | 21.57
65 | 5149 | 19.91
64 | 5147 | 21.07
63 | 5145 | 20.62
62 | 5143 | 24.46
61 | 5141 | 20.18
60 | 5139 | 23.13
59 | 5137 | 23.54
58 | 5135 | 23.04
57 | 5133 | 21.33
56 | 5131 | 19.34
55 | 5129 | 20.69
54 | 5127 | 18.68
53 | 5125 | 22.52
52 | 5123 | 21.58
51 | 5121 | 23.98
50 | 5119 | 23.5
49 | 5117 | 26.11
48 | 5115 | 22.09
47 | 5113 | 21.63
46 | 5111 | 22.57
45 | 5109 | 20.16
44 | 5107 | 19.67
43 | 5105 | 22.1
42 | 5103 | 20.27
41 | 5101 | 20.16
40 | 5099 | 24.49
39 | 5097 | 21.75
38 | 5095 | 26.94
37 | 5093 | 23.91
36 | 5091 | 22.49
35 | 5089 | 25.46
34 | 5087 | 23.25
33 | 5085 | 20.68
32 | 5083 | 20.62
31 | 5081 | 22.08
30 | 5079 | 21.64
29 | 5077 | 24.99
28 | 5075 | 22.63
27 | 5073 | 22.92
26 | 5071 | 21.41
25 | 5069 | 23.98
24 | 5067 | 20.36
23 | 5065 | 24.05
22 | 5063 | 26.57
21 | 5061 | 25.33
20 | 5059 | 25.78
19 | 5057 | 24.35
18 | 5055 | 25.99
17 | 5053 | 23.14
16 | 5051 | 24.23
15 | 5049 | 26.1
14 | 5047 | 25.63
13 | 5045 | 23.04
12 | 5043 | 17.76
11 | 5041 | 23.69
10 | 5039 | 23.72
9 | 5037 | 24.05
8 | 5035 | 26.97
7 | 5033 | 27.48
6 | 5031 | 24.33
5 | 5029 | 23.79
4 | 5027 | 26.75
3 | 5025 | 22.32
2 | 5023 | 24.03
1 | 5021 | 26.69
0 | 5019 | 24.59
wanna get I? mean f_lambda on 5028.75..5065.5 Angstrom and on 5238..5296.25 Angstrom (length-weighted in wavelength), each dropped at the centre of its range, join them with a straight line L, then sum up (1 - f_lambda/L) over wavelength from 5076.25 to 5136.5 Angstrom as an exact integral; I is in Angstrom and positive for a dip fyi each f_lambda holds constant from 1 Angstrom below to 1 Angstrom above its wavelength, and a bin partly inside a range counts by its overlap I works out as 8.54 Angstrom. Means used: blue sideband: 24.5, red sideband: 29.7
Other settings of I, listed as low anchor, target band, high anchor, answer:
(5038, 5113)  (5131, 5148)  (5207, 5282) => 1.94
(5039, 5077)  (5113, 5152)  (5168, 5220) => -0.52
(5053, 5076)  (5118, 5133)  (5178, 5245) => 1.69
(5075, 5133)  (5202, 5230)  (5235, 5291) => 2.77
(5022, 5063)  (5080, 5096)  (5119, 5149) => -0.06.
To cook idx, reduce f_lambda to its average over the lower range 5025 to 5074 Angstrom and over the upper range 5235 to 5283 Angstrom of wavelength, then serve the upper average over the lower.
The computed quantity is 1.20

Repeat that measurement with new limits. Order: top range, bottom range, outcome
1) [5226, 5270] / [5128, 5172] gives 1.38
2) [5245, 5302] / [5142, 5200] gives 1.47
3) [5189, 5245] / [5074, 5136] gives 1.17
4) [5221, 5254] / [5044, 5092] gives 1.27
